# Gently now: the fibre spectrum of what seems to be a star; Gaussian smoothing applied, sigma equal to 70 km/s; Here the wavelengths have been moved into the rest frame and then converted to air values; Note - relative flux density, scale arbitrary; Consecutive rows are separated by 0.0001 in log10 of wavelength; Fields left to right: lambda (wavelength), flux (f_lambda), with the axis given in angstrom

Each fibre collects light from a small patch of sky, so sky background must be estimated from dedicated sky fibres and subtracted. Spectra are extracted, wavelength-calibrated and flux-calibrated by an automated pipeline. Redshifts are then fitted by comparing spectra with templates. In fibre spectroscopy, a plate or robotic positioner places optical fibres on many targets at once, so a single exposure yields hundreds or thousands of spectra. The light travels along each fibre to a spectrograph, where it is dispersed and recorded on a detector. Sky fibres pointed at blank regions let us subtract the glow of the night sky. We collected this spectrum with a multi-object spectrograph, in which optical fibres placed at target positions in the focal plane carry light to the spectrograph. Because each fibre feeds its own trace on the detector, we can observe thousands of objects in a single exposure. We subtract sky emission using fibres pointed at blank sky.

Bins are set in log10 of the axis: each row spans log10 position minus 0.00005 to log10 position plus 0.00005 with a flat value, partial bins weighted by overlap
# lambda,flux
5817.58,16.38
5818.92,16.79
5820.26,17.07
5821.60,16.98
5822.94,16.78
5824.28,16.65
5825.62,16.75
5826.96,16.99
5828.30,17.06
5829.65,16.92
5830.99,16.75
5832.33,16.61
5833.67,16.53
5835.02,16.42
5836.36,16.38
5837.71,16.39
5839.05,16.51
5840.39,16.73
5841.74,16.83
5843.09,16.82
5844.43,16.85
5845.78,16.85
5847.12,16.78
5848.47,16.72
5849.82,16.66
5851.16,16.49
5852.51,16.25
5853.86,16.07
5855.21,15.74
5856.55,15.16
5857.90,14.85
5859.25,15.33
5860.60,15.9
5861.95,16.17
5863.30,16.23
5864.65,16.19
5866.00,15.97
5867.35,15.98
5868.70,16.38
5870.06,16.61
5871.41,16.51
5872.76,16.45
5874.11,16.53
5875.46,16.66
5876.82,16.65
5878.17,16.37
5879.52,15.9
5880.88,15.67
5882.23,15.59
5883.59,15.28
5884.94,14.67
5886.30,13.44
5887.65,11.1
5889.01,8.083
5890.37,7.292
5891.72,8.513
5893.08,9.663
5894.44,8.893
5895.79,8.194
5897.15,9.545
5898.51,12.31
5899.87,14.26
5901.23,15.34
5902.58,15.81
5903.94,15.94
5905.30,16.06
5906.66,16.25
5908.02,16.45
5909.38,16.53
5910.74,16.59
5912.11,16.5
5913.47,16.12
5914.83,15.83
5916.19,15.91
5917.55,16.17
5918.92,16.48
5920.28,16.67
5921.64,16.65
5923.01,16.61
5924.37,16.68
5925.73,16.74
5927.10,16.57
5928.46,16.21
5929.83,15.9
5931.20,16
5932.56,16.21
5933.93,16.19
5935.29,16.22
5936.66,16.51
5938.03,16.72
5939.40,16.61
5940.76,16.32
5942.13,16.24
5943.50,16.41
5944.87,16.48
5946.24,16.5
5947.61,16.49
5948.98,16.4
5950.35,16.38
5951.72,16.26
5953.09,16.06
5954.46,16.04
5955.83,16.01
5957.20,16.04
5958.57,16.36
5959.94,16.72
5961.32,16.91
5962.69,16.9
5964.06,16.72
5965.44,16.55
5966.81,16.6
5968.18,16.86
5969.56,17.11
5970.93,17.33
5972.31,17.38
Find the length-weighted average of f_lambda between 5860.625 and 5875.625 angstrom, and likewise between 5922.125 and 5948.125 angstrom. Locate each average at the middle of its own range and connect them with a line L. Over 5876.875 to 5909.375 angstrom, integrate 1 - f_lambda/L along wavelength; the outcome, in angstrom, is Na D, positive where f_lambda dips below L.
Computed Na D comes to 6.2 angstrom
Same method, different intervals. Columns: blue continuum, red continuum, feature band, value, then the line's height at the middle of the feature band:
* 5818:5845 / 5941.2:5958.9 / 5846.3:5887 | 1.5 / 16.6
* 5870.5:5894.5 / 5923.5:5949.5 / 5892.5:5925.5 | 0.4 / 15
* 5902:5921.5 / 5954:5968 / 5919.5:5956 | 0.0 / 16.4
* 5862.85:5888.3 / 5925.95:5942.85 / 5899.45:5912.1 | 0.0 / 16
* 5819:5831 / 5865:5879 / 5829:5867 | 0.8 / 16.7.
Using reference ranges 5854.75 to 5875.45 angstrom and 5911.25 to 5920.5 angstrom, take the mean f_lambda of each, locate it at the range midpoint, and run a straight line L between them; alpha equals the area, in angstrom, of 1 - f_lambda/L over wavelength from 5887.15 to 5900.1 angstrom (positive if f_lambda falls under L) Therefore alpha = 5.2 angstrom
